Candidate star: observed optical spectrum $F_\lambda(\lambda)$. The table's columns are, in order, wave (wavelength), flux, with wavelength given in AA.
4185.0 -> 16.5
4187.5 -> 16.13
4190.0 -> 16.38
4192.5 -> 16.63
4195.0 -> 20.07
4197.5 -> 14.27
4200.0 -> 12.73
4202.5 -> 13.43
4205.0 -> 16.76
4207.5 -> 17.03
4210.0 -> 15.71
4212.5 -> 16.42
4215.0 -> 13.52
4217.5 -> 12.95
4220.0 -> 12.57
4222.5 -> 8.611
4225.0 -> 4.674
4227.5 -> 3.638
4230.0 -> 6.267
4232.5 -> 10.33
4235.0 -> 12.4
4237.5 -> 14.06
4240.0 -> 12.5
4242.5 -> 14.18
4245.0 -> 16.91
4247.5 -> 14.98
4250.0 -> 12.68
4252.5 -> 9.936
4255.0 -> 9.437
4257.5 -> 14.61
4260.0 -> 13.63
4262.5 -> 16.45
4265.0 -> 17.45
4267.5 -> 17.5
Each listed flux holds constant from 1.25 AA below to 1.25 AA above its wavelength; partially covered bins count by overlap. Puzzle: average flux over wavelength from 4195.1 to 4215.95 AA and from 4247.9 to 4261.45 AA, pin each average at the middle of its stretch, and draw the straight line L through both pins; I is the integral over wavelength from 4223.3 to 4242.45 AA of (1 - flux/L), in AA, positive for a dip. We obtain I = 5.8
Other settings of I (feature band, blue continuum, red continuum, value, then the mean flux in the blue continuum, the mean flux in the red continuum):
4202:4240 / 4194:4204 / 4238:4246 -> 7.4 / 15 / 14.4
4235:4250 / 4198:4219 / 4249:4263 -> -1.1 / 14.8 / 12.6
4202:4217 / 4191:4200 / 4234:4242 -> -0.1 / 16.4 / 13.1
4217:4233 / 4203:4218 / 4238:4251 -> 7.3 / 15.4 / 14.3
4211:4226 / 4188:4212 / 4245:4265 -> 3.5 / 15.9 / 13.6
